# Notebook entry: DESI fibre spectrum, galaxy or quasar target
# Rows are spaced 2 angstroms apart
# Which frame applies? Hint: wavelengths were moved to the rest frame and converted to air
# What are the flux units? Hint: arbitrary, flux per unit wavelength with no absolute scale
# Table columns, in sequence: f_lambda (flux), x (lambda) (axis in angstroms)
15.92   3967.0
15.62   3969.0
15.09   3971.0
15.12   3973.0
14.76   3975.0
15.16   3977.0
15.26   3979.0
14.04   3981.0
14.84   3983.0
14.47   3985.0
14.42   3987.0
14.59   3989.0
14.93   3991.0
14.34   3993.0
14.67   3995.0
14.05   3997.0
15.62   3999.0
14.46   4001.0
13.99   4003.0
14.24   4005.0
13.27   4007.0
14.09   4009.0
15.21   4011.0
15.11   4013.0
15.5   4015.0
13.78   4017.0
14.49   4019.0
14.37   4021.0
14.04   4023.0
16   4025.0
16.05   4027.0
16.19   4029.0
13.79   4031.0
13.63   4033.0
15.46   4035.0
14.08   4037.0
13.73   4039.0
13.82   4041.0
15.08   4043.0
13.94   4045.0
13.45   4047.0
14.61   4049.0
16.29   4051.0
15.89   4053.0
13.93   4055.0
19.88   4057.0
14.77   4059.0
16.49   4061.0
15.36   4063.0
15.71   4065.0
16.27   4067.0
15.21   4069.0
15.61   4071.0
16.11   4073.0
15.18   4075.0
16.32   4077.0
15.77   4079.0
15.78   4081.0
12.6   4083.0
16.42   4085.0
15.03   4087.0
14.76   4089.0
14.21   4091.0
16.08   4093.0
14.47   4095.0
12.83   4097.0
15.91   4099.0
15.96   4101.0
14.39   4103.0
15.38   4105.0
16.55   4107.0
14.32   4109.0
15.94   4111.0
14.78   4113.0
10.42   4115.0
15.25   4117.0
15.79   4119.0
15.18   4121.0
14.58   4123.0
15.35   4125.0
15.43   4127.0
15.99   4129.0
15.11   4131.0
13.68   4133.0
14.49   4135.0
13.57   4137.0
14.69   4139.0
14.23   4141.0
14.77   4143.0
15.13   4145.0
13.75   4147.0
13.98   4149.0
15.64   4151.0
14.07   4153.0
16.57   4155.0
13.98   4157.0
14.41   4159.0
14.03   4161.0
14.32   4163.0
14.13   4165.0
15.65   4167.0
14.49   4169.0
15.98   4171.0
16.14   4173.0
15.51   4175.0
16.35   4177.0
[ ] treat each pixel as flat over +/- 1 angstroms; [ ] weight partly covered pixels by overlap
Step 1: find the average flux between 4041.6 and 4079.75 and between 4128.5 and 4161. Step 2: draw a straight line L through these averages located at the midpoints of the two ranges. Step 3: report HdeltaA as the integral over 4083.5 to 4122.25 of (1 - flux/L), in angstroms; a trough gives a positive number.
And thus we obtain 0.4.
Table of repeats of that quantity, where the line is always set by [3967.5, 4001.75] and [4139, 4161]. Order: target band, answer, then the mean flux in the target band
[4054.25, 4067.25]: -1.2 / 16.1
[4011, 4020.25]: 0.0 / 14.8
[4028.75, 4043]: 0.4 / 14.3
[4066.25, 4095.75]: -1.2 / 15.3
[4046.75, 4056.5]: -0.3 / 15.2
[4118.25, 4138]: -0.3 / 14.9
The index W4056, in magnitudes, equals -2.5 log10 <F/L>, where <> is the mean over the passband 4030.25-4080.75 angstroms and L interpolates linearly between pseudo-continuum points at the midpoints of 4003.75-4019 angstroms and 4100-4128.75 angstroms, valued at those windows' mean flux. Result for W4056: -0.04 mag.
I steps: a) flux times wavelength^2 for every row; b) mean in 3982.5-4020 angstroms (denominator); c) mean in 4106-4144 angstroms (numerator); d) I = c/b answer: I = 1.08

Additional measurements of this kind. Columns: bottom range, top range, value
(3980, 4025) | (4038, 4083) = 1.09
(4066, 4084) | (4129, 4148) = 0.97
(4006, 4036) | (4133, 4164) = 1.05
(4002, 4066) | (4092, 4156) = 1.04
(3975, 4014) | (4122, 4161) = 1.08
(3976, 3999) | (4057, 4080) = 1.13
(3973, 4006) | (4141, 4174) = 1.10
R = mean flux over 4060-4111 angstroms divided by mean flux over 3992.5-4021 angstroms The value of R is 1.1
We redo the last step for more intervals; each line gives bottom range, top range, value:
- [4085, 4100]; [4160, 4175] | 1.01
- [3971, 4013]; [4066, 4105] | 1.04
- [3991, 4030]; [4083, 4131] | 1.02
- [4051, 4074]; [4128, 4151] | 0.91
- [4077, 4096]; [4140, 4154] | 0.96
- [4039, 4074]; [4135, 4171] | 0.95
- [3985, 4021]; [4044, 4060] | 1.06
